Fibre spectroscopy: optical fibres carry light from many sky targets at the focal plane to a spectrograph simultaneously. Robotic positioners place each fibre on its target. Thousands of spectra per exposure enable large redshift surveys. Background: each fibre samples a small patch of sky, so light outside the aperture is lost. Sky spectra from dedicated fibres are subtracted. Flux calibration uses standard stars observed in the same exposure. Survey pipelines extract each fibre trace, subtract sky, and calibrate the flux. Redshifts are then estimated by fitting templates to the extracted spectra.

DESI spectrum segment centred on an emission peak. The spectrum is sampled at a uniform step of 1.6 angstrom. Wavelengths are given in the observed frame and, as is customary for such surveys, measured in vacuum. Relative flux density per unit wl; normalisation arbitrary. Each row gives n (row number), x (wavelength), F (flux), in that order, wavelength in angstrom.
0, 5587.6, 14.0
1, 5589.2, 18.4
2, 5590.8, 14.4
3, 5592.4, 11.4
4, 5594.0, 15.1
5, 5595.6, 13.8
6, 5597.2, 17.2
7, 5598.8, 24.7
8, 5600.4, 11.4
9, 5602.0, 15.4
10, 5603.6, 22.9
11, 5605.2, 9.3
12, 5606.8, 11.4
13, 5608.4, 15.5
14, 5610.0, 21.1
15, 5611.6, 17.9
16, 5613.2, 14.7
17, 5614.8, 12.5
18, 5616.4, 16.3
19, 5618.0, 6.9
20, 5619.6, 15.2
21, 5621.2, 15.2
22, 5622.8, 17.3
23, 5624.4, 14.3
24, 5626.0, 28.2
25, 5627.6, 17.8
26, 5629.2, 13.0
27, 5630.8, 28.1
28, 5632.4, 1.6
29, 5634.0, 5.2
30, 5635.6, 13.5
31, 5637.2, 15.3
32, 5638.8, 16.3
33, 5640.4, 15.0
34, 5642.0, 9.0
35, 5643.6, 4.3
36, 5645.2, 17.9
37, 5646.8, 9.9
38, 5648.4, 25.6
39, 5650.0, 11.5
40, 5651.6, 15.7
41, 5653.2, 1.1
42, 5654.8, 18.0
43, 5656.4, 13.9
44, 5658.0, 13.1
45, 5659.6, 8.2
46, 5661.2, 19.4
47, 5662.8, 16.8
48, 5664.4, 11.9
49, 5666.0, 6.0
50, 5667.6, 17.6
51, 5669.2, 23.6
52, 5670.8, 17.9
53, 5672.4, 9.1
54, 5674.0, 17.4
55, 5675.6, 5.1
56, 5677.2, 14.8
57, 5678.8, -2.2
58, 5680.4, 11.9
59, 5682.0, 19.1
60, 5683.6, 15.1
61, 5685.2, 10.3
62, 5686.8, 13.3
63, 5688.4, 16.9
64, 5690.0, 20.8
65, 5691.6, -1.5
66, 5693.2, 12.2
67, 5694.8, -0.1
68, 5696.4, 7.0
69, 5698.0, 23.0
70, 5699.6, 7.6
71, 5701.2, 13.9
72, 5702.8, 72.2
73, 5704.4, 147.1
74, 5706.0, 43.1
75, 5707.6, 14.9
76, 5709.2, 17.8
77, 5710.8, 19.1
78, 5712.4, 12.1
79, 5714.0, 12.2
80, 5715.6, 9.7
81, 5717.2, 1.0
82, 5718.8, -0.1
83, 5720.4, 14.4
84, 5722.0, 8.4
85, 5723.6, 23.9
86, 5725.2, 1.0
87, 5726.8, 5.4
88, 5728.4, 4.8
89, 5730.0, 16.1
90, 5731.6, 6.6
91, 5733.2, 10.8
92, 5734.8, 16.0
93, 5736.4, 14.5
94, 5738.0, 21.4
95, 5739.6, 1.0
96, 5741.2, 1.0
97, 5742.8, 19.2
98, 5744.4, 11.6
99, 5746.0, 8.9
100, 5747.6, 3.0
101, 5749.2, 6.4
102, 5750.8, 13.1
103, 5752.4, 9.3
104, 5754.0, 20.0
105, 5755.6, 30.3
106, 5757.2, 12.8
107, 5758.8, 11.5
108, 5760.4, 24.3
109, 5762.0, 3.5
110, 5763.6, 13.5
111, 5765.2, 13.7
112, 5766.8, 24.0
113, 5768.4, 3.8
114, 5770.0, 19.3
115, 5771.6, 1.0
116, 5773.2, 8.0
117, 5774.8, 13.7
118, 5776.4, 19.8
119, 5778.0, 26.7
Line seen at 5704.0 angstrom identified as H-beta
